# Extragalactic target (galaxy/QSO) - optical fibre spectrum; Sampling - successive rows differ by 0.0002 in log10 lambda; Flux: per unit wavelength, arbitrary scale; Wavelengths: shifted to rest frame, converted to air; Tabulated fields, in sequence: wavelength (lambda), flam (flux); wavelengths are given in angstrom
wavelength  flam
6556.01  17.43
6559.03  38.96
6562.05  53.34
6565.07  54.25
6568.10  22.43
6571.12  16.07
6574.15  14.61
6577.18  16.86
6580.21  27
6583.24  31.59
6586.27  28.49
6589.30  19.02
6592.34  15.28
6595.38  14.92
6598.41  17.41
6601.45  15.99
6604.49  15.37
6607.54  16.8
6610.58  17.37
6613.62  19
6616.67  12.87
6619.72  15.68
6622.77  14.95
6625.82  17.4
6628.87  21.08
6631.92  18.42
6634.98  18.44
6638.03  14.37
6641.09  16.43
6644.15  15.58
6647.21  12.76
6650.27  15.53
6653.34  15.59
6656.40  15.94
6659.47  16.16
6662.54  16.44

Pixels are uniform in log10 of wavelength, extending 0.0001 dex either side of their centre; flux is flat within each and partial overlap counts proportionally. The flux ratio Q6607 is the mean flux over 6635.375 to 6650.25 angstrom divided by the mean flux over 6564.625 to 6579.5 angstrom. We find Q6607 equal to 0.7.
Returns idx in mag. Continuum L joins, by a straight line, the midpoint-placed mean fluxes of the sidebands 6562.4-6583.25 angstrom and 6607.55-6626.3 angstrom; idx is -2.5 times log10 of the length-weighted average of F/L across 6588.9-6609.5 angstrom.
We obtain 0.25 mag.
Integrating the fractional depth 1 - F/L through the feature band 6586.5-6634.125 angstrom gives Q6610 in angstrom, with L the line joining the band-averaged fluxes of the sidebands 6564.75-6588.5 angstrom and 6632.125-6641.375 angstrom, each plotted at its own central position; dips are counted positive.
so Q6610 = 7.0 angstrom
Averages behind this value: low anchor 24.8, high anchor 16.7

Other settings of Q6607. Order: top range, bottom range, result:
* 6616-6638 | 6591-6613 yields 1.04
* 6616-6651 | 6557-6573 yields 0.45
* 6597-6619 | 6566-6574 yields 0.78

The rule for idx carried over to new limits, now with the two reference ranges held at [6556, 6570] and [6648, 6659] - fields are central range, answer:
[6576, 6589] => 0.30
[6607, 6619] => 0.50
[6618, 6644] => 0.24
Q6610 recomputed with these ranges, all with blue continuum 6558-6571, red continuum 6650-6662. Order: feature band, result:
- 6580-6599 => 6.6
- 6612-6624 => 4.7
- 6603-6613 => 4.1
